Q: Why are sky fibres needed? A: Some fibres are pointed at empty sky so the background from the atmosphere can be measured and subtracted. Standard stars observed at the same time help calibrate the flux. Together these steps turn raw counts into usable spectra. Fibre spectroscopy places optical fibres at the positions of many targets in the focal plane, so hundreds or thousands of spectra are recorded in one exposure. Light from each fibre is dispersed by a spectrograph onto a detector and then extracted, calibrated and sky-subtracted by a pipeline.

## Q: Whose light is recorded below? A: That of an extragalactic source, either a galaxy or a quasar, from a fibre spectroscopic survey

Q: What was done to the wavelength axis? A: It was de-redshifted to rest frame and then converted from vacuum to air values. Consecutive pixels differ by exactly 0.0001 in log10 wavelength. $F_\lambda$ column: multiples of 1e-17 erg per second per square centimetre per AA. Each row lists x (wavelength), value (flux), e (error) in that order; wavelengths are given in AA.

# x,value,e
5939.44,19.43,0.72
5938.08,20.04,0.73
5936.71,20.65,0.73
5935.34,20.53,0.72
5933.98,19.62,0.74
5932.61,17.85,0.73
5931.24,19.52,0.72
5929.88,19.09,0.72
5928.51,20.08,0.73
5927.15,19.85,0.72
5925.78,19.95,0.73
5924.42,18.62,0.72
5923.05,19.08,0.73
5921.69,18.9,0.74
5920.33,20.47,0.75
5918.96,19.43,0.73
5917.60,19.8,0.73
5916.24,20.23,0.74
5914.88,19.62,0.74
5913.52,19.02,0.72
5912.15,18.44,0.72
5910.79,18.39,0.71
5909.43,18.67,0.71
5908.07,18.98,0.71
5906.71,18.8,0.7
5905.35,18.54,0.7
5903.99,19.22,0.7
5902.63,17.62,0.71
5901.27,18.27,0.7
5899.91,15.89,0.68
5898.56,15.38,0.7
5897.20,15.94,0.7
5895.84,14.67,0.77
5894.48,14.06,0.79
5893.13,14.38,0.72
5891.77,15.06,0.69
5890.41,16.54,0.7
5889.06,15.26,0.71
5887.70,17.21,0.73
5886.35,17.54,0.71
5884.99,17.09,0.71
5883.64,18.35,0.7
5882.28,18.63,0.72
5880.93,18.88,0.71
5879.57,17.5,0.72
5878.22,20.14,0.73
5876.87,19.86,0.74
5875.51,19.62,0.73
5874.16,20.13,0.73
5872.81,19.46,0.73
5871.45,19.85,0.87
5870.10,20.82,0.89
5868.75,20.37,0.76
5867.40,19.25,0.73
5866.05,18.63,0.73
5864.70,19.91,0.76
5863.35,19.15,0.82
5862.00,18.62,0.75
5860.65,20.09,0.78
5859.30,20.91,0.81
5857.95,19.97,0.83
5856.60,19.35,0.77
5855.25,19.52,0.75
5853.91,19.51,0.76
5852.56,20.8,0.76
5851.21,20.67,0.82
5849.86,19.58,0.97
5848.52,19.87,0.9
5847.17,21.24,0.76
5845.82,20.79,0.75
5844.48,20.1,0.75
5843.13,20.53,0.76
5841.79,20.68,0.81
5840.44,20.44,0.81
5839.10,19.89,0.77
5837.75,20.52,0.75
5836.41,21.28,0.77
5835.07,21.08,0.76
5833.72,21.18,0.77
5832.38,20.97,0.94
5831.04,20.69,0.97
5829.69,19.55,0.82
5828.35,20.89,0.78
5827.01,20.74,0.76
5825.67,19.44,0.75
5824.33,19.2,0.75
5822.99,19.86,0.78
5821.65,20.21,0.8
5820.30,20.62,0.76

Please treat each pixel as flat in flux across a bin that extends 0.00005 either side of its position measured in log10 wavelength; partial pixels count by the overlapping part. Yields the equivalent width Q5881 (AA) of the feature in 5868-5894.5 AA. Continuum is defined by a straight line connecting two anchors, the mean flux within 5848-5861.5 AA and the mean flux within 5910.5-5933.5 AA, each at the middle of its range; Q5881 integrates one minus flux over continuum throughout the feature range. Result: 2.2 AA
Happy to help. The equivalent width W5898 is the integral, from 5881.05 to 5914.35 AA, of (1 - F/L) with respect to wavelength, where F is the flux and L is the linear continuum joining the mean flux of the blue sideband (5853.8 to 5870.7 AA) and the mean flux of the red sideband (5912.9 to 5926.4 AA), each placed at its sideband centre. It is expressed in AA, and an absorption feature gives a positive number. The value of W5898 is 4.1 AA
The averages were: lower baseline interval 19.7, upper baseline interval 19.5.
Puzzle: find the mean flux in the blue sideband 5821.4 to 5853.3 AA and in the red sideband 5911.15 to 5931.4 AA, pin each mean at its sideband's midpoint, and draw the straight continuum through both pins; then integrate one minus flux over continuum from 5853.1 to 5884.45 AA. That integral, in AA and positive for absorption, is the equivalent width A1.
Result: 0.9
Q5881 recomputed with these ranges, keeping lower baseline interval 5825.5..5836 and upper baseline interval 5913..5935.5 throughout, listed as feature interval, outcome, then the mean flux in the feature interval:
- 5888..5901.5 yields 3.0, 15.5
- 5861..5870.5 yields 0.3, 19.5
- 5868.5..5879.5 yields 0.1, 19.9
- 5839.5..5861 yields 0.2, 20.3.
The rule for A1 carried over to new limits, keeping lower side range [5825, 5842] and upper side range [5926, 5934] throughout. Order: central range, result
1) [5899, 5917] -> 1.0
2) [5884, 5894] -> 1.9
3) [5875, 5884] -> 0.4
